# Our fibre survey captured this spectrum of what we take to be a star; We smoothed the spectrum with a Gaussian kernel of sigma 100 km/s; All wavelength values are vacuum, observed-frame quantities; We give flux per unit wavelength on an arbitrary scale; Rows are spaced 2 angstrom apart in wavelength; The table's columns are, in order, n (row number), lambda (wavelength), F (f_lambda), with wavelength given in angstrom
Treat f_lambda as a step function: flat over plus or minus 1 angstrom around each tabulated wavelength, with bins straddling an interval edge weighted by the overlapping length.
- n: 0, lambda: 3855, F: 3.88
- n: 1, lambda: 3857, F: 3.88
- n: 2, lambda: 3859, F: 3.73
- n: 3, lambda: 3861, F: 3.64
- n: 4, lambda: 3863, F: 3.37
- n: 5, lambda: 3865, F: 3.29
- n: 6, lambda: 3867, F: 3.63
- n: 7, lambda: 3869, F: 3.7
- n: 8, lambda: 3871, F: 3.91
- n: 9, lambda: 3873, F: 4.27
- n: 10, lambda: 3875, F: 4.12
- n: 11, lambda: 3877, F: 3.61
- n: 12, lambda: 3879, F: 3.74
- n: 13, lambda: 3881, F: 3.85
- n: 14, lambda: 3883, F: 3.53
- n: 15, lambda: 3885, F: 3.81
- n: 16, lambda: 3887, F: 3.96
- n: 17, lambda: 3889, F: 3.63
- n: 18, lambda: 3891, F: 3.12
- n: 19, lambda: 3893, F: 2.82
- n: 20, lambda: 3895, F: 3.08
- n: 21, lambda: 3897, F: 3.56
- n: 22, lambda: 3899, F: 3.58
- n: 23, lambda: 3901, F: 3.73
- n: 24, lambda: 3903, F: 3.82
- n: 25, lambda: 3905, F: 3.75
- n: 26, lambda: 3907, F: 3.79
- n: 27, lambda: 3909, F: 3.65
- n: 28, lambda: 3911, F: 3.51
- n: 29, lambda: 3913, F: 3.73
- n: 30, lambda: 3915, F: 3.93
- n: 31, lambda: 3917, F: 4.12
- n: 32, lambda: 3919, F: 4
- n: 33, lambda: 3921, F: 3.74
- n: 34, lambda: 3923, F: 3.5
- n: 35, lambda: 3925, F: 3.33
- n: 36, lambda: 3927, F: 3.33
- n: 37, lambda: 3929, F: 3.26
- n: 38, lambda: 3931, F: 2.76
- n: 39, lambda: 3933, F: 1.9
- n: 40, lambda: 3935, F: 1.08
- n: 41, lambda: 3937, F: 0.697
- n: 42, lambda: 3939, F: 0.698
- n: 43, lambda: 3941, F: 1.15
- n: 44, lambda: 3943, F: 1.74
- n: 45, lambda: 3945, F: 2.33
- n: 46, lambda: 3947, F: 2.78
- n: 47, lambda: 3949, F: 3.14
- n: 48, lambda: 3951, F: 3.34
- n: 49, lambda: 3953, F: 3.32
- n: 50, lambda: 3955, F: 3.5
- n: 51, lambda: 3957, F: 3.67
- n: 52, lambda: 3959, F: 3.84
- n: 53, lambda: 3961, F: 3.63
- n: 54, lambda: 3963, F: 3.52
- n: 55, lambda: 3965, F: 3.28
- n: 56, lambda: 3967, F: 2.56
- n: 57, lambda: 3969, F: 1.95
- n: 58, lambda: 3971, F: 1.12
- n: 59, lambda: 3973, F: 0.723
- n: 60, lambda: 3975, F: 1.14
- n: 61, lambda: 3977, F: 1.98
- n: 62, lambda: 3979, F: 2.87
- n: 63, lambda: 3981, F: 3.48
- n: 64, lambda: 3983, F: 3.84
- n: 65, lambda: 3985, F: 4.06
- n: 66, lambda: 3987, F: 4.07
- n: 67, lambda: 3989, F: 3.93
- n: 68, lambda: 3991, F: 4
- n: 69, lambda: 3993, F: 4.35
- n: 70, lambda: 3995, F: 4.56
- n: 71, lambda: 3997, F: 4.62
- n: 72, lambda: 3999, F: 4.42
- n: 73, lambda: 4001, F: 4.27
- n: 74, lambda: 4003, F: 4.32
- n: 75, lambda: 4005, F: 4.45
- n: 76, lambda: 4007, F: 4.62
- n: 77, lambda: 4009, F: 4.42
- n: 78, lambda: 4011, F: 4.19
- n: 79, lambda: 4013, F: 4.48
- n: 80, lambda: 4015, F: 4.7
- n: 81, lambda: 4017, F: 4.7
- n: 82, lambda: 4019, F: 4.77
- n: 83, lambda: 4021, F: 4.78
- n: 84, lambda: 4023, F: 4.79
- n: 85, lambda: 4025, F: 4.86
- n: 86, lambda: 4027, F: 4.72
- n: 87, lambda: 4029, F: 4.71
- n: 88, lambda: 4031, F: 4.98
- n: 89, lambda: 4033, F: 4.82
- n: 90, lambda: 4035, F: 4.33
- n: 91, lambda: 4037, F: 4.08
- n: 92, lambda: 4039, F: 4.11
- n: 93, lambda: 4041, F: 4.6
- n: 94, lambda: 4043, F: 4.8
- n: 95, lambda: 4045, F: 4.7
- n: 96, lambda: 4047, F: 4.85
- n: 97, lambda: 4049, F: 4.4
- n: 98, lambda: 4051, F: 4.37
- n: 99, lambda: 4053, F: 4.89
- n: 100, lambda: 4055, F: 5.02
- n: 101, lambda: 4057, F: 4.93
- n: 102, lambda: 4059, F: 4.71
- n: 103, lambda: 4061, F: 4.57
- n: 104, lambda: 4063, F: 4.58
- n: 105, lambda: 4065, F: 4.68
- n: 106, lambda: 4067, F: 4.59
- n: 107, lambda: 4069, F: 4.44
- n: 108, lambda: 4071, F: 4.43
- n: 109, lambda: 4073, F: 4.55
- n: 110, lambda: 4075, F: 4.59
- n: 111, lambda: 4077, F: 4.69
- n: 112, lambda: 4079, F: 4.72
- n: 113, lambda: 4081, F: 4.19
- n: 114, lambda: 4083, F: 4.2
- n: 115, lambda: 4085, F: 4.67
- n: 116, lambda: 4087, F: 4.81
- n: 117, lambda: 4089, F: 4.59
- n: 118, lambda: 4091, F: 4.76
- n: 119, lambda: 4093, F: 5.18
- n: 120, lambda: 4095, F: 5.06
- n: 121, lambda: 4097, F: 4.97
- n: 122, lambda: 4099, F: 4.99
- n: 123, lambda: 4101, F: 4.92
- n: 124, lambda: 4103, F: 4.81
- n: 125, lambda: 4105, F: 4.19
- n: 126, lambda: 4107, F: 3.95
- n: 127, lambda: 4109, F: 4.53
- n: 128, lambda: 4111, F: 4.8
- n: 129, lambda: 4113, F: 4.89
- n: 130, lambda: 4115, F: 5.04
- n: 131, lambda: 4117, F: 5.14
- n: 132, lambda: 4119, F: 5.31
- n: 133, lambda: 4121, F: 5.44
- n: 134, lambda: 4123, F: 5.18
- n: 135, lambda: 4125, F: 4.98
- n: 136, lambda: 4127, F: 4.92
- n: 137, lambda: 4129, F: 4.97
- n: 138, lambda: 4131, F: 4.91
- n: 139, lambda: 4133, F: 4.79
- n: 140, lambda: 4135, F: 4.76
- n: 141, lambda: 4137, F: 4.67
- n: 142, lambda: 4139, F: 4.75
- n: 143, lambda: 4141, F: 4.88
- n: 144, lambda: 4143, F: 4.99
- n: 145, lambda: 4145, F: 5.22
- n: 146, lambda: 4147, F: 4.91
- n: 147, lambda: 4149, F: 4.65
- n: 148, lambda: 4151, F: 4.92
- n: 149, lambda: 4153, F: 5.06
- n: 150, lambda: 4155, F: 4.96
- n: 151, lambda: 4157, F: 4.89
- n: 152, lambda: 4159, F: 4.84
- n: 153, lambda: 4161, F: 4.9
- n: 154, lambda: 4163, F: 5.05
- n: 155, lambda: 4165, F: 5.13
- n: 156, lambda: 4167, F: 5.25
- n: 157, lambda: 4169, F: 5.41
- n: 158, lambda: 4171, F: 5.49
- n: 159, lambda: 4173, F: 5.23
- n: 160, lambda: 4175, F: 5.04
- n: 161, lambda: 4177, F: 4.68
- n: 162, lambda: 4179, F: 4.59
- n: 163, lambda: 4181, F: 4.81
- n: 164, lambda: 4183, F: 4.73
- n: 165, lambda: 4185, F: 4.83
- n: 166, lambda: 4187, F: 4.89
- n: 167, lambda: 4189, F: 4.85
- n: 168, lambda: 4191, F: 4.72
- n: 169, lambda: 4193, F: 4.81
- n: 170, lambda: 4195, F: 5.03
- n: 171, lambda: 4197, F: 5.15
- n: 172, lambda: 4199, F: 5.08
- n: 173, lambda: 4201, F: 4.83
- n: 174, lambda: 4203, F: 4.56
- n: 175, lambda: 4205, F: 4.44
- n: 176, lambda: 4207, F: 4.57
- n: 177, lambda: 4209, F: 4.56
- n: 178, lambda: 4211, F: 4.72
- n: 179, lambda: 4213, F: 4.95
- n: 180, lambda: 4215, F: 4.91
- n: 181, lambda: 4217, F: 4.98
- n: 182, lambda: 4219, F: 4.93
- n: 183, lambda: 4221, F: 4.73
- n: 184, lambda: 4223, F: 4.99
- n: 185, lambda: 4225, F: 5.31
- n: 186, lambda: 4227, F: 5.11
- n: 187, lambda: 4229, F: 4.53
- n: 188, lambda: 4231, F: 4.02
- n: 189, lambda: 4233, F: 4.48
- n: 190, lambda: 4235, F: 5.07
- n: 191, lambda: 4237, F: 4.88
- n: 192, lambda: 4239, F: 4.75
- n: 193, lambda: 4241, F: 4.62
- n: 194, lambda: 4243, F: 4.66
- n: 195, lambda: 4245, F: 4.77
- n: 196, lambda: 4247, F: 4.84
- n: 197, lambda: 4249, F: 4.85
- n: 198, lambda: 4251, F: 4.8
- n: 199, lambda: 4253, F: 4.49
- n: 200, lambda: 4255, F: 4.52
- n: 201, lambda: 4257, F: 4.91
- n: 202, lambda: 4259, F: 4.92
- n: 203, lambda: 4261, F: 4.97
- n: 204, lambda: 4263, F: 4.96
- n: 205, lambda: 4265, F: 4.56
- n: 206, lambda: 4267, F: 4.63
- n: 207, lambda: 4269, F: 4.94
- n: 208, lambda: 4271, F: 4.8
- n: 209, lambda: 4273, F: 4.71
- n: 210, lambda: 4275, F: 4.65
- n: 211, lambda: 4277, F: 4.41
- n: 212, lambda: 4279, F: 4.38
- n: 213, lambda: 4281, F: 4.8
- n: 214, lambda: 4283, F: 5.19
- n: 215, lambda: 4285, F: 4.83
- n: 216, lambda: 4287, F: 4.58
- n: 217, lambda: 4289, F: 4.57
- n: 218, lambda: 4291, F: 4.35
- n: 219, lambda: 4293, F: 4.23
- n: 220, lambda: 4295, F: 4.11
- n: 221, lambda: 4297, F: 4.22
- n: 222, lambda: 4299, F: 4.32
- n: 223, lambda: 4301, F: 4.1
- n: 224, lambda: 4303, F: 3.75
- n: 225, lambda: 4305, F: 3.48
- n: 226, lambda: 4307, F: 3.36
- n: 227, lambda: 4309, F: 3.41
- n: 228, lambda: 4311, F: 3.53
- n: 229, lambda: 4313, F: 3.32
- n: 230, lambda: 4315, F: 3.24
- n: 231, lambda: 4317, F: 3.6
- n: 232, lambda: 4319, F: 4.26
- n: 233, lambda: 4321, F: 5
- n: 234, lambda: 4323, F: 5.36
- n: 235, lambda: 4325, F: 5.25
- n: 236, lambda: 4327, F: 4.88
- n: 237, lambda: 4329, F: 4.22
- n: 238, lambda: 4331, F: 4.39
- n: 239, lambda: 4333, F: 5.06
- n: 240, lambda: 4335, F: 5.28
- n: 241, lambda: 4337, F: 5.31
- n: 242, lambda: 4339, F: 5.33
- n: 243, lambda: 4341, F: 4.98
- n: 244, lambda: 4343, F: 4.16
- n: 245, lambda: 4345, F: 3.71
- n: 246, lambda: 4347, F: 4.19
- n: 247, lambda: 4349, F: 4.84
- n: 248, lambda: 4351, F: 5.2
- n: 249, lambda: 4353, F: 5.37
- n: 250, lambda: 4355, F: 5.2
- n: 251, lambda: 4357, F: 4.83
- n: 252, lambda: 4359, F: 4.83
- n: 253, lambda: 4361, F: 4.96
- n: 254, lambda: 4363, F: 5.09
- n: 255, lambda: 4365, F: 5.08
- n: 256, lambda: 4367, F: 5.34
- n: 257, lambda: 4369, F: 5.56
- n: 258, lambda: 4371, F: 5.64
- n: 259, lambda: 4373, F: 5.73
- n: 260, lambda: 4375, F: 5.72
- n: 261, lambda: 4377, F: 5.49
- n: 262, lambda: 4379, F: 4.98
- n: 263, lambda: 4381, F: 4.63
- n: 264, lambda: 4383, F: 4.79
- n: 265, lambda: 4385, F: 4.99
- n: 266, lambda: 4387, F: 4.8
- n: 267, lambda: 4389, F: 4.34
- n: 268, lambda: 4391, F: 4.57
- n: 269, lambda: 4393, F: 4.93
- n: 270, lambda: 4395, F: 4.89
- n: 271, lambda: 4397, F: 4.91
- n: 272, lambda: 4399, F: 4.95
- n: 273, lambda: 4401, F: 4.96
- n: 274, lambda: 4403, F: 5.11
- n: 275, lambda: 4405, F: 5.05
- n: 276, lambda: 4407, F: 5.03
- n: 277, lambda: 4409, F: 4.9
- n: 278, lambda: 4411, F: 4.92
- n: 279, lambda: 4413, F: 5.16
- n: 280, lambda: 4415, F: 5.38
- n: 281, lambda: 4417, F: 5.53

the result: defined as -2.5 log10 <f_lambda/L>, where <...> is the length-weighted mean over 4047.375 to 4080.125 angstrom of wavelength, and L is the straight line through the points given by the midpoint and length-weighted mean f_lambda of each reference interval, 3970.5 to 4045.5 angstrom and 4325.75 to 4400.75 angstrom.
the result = -0.10 mag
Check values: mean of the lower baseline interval 4.08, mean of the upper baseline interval 4.95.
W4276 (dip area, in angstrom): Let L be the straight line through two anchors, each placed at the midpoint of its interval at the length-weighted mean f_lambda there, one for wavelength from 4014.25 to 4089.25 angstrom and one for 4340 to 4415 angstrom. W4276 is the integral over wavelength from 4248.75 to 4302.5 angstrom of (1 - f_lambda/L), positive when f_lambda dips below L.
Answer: 2.8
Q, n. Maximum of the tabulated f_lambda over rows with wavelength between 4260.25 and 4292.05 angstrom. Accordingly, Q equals 5.19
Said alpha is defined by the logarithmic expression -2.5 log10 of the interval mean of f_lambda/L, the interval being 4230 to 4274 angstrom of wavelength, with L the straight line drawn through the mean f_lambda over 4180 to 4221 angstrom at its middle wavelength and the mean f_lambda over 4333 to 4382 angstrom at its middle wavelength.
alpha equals 0.04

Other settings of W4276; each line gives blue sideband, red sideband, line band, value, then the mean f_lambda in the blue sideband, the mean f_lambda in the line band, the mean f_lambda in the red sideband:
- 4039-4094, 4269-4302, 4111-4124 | -1.5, 4.64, 5.14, 4.53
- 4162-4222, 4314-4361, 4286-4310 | 3.7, 4.9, 4.04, 4.72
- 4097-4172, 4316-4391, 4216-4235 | 0.5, 4.93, 4.8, 4.92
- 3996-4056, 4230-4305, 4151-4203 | -4.1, 4.59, 4.96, 4.6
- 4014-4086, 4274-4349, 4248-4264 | -1.3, 4.63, 4.8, 4.38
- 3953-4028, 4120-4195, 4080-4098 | -1.0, 3.76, 4.71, 4.95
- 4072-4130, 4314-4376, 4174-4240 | 0.4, 4.79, 4.8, 4.89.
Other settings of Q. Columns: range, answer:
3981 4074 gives 5.02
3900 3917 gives 4.12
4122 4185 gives 5.49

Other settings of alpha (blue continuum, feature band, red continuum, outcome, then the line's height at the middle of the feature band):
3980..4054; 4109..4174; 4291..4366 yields -0.124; 4.46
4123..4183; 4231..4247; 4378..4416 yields 0.052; 4.94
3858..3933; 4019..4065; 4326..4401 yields -0.162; 4.02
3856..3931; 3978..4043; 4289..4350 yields -0.147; 3.82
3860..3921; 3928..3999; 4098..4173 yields 0.389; 4.05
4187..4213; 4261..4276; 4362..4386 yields 0.046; 4.97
